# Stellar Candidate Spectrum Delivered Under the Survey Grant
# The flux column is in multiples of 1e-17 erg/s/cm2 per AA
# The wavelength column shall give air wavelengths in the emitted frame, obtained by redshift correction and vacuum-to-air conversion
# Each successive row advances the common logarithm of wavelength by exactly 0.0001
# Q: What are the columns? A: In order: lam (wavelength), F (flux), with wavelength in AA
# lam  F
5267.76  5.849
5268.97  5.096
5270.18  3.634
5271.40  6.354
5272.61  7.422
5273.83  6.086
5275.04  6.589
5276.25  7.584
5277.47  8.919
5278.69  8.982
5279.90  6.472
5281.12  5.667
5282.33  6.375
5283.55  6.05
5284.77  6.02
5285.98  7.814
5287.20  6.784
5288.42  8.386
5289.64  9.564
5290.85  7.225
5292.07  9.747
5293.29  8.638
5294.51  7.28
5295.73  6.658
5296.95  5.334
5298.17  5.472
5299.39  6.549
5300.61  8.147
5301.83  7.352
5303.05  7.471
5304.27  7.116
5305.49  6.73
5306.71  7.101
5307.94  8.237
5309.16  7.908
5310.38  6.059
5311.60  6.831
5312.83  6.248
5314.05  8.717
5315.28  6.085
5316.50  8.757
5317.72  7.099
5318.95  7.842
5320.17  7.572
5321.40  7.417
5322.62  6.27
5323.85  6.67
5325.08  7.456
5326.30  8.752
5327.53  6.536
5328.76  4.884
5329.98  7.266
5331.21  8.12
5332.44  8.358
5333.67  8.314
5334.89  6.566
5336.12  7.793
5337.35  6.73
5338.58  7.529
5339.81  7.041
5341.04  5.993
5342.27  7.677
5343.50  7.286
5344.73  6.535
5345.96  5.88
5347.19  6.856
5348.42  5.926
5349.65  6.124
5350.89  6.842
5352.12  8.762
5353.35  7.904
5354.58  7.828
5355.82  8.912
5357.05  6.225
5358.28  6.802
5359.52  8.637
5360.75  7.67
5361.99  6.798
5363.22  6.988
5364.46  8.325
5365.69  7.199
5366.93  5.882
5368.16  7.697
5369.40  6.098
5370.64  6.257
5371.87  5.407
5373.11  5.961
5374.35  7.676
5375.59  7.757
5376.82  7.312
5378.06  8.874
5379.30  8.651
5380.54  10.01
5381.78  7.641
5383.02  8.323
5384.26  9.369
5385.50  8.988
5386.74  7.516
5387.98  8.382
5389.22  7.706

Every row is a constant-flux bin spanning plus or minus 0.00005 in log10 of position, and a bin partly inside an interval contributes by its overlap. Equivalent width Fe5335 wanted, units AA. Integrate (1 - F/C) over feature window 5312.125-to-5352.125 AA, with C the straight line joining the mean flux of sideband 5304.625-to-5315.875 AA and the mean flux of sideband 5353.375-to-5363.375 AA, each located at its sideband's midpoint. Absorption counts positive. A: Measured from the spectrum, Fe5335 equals 0.9 AA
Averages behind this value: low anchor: 7.1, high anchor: 7.53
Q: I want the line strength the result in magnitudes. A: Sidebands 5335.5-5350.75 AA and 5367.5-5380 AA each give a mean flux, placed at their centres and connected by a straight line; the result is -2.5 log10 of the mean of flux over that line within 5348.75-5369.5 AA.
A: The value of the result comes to -0.05 mag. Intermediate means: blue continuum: 6.78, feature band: 7.35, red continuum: 7.18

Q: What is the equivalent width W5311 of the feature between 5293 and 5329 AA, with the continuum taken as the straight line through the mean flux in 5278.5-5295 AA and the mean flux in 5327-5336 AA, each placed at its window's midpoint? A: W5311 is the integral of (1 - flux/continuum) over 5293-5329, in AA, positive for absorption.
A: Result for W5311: 1.0 AA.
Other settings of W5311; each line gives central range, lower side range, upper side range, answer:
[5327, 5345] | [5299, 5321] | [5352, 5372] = 0.4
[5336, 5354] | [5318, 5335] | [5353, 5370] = 0.9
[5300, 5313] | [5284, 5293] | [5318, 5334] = 0.7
